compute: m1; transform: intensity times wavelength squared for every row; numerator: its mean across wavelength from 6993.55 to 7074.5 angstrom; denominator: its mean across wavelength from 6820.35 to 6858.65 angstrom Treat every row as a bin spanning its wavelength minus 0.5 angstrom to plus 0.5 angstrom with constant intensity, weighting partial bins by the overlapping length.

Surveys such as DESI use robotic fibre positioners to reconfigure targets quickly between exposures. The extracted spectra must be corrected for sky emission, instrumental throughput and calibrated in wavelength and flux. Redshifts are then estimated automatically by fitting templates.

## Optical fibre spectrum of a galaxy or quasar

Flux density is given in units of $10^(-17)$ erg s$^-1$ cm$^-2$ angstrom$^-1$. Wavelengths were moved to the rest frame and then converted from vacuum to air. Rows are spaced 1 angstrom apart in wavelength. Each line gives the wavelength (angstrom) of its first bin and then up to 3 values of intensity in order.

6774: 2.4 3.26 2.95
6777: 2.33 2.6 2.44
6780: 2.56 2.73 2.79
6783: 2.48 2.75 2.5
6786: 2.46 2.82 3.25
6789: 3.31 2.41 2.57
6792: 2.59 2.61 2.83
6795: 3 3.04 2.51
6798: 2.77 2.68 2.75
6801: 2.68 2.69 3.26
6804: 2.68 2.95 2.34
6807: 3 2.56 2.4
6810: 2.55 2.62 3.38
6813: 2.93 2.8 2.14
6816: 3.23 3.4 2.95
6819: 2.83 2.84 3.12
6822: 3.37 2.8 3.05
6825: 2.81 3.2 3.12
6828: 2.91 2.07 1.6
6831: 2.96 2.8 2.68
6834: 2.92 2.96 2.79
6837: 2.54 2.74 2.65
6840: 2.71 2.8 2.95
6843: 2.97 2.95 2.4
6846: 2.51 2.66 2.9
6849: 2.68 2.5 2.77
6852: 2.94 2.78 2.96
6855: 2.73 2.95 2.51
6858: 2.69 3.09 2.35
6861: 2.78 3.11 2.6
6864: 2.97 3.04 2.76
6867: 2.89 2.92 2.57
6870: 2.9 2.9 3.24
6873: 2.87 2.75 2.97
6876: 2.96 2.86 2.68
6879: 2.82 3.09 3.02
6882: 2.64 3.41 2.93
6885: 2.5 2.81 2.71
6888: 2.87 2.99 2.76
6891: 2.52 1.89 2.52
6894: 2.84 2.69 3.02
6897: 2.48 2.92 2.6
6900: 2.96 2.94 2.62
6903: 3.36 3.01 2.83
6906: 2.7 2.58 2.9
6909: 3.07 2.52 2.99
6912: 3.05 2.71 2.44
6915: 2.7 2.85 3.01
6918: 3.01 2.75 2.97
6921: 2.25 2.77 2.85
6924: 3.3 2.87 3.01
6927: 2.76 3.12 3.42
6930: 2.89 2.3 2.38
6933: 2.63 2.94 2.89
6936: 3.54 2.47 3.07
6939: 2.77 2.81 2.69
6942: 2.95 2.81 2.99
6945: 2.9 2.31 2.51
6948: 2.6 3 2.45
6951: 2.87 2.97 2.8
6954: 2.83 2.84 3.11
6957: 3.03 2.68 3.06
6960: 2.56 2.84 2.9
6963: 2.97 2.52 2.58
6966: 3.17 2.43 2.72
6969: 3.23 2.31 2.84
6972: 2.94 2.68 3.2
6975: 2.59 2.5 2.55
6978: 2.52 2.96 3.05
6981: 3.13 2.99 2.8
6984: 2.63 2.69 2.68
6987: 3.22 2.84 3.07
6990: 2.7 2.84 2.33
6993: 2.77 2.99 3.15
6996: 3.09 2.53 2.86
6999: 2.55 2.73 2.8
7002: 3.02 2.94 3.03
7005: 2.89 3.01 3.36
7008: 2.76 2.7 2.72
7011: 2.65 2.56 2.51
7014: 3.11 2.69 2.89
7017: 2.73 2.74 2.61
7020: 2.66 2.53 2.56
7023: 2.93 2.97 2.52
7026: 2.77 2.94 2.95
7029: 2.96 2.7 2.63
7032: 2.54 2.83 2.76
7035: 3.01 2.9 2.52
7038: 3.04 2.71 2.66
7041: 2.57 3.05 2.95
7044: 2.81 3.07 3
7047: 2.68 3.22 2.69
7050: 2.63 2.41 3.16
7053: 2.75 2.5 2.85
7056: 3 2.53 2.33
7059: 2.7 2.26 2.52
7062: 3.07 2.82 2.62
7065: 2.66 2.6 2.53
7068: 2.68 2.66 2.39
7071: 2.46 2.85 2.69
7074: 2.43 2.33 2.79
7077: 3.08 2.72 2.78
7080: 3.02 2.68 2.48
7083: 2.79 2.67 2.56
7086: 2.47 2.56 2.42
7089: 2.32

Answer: 1.1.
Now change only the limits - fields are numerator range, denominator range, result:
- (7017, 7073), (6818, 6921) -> 1.03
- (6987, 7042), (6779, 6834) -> 1.07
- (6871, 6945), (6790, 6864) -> 1.04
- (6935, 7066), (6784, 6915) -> 1.04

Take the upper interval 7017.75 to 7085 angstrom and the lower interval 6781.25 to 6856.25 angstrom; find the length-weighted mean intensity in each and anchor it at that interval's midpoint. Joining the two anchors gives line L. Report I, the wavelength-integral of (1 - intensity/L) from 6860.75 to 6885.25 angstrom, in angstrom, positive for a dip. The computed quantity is -1.1 angstrom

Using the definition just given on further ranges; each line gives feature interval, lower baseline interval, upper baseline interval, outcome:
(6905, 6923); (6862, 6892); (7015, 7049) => 0.3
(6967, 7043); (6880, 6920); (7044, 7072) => -1.8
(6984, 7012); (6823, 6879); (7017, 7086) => -1.0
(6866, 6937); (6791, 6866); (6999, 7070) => -1.3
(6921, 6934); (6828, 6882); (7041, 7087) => -0.4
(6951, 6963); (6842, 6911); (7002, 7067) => -0.4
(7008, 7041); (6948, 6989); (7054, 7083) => -0.2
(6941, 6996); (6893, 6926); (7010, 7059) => -0.2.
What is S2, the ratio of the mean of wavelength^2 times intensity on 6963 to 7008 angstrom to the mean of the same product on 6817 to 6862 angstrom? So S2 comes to 1.06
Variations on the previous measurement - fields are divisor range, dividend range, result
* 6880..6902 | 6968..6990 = 1.05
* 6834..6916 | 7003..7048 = 1.05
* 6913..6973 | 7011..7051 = 1.01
